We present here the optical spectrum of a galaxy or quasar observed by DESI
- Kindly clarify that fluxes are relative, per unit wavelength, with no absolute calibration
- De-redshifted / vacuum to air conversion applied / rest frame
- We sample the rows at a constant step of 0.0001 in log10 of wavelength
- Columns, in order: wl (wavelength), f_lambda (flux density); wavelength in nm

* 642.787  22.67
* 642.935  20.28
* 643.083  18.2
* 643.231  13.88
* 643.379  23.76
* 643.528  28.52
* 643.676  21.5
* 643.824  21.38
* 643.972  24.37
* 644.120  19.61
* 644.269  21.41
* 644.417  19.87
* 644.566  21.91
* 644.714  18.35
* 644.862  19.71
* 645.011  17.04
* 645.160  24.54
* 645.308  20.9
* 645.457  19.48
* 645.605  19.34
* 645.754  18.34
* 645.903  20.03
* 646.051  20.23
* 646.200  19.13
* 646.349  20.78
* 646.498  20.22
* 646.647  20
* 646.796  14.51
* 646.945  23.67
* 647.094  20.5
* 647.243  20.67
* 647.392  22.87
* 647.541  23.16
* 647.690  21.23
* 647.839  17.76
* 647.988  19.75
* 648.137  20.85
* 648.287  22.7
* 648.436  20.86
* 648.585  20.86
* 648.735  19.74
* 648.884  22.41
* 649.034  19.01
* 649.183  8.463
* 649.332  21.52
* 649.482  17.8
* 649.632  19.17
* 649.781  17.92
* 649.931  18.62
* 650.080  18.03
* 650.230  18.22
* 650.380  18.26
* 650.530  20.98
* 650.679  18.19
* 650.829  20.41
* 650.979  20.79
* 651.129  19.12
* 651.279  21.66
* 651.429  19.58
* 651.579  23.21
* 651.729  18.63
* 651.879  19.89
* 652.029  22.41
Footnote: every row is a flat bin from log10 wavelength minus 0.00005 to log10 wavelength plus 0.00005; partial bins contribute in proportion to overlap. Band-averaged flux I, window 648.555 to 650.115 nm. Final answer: 18.4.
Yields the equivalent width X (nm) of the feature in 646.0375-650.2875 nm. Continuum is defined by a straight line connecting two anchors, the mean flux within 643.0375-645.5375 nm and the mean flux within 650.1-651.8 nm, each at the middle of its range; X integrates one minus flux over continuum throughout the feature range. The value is 0.128 nm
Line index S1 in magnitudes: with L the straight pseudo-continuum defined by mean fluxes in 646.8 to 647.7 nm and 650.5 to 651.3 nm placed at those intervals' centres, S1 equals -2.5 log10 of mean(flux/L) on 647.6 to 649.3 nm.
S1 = 0.08 mag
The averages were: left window 21.5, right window 20.1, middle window 19.5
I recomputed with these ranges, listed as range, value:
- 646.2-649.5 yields 20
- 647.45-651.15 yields 19.5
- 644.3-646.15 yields 20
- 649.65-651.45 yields 19.3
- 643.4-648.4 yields 20.8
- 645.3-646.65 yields 19.8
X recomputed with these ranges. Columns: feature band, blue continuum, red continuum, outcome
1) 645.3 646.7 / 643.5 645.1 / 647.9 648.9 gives 0.08 nm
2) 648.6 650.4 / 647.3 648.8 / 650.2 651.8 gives 0.19 nm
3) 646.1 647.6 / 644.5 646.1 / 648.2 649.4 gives -0.06 nm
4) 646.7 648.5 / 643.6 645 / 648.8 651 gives -0.11 nm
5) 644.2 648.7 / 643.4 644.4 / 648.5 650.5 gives 0.08 nm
